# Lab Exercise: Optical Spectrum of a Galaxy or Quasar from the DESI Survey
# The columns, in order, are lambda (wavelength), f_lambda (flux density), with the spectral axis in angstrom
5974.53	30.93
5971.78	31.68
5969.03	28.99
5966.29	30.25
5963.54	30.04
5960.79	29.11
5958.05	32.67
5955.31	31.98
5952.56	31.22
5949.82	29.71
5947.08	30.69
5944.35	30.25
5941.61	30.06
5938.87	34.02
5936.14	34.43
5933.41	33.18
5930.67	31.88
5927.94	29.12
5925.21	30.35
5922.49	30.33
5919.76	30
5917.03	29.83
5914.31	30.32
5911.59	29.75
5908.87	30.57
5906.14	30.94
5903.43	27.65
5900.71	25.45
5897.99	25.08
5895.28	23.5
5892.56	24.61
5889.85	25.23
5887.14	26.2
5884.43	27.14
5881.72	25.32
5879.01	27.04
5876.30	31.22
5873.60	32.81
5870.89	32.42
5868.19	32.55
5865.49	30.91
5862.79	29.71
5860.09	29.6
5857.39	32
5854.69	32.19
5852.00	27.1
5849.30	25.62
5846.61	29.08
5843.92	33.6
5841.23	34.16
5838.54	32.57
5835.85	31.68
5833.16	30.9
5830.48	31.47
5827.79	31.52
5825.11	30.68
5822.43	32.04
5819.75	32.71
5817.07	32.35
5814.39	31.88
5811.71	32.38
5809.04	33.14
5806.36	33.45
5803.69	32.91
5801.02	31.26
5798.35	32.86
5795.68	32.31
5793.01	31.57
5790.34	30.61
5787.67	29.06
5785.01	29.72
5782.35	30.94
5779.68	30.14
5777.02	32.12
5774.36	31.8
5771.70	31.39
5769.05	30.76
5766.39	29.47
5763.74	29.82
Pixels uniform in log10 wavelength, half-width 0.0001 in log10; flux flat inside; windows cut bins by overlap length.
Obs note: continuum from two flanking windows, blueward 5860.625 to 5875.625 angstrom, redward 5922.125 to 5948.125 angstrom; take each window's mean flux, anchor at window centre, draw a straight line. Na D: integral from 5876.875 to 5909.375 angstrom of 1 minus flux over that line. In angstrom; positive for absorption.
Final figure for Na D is 5.1 angstrom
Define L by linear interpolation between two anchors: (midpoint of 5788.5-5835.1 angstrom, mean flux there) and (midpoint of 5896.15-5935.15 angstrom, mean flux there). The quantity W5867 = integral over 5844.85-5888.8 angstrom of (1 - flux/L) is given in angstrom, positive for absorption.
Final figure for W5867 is 1.81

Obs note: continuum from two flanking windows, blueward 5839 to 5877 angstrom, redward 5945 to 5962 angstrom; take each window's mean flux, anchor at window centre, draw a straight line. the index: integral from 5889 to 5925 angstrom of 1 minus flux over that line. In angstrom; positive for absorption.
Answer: 3.34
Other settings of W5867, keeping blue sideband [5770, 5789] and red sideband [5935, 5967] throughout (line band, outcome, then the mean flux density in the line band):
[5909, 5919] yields 0.3 angstrom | 30.1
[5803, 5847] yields -1.9 angstrom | 32.2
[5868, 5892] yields 1.9 angstrom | 28.6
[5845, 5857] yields 0.8 angstrom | 28.9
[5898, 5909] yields 1.1 angstrom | 28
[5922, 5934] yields 0.1 angstrom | 30.9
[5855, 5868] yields 0.0 angstrom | 30.9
